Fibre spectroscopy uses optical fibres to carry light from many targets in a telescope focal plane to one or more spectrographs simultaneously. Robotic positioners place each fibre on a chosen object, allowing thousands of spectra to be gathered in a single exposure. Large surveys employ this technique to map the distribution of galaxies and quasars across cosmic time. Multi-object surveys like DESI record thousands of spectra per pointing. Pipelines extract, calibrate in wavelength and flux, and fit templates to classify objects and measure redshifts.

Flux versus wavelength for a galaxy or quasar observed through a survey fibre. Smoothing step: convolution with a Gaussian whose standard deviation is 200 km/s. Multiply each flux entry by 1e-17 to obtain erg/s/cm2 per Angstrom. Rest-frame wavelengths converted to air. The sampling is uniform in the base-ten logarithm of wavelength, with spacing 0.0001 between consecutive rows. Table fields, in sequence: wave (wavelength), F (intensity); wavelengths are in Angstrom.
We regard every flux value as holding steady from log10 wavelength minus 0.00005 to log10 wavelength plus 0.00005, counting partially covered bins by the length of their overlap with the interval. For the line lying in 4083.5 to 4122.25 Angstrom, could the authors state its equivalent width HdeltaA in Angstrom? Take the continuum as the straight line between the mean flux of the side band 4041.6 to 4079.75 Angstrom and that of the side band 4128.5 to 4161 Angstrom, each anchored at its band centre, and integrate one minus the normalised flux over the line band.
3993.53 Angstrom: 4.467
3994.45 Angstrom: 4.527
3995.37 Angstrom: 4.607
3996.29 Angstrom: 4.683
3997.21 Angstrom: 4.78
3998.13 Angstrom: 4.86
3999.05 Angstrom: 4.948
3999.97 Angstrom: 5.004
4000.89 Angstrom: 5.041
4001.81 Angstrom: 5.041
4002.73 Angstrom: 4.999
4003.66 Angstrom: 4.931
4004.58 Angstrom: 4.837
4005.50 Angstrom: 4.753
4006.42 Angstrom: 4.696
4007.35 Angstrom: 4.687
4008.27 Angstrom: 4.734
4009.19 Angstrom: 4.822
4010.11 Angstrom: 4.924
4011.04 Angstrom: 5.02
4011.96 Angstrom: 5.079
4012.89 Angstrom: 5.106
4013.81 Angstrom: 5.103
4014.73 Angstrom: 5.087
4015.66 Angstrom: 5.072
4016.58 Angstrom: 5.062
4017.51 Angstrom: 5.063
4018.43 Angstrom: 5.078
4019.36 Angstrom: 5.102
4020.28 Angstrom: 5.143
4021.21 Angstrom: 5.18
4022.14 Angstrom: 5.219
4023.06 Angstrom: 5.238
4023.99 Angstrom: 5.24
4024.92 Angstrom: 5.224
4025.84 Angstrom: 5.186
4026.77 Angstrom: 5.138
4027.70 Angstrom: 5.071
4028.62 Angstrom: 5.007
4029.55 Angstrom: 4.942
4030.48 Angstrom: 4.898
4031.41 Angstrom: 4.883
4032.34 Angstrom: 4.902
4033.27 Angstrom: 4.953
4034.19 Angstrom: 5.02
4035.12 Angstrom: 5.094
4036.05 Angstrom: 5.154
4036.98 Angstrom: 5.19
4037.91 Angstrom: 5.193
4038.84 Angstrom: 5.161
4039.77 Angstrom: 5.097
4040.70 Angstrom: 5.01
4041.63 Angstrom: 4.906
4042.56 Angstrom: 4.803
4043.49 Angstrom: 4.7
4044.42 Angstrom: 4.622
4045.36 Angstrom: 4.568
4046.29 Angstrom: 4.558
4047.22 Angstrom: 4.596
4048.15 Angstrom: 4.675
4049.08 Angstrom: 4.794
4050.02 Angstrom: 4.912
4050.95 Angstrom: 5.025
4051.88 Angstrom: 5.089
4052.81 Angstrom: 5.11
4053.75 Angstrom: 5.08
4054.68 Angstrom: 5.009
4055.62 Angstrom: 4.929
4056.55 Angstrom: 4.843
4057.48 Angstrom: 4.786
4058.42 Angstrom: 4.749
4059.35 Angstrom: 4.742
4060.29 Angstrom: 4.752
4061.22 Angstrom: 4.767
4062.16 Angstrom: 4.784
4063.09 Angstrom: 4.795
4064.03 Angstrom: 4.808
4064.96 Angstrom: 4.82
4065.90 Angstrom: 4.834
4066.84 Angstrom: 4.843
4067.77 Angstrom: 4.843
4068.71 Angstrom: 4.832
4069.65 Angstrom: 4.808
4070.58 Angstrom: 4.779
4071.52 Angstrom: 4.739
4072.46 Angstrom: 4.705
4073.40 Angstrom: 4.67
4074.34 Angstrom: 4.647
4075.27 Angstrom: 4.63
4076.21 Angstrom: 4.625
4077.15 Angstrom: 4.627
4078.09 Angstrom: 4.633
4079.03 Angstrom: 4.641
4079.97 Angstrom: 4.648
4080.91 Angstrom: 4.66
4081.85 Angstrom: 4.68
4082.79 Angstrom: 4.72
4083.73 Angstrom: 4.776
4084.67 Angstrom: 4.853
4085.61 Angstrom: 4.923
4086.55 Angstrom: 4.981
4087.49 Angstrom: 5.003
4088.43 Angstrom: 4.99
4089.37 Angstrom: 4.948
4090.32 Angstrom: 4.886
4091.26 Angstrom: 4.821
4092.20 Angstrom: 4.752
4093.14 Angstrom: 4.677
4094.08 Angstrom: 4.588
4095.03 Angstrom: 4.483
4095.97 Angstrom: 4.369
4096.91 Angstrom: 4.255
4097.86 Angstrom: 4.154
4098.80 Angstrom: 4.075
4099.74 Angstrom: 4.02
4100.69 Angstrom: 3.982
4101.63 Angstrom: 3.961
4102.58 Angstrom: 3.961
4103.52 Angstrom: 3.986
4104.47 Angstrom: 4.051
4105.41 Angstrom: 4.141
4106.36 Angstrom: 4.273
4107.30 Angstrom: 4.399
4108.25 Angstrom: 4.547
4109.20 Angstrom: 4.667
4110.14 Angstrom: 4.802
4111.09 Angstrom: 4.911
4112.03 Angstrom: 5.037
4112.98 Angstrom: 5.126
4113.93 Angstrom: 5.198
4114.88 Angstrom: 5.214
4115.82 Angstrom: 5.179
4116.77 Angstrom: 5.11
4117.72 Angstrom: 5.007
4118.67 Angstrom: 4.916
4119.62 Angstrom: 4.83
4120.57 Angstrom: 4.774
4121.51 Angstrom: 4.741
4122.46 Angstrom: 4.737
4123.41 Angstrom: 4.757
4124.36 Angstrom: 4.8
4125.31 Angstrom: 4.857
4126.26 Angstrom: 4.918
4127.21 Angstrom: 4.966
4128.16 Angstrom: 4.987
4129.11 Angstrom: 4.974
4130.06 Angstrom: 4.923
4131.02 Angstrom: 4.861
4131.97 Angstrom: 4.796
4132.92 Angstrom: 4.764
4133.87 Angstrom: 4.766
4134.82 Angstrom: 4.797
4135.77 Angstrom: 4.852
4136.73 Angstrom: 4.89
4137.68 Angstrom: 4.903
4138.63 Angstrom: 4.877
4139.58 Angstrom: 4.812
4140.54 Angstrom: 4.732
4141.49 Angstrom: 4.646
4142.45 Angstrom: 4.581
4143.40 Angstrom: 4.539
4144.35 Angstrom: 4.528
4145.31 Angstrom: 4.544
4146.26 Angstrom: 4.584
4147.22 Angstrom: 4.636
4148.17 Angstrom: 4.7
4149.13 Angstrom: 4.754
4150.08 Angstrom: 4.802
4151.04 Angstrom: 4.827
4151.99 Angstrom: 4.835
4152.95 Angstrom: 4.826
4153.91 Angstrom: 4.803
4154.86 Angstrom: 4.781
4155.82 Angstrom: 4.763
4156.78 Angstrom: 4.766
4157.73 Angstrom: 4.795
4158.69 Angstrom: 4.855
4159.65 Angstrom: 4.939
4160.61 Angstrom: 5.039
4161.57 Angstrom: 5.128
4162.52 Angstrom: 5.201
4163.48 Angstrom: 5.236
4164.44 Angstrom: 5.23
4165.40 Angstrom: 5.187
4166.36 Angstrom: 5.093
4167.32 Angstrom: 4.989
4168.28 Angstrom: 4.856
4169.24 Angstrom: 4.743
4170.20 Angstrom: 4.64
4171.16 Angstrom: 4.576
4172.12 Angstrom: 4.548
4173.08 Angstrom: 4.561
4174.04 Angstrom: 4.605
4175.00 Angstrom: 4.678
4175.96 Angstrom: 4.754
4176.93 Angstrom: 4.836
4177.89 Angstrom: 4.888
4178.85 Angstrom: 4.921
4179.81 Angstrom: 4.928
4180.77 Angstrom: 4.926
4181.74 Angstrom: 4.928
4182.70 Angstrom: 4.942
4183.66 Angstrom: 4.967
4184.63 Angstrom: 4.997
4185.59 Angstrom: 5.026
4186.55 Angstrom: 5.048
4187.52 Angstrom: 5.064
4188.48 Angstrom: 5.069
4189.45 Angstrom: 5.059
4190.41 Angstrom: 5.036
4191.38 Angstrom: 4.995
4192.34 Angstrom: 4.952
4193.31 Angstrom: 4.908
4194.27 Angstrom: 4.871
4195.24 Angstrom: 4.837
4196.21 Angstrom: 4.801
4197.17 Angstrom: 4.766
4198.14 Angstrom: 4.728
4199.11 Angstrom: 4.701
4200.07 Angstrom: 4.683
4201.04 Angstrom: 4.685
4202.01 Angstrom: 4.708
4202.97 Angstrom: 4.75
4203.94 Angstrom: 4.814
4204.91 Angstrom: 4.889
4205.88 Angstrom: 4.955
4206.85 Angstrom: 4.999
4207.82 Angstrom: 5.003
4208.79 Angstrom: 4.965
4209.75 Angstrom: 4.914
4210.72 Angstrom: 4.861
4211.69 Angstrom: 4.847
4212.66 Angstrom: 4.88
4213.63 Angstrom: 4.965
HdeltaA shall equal 1.1 Angstrom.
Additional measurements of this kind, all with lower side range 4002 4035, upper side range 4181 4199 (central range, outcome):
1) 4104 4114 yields 0.7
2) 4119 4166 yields 1.2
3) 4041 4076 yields 1.4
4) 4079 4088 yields 0.3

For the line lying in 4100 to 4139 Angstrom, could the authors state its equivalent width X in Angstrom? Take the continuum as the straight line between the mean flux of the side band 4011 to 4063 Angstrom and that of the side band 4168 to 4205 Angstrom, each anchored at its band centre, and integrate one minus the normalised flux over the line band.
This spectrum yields 1.3 Angstrom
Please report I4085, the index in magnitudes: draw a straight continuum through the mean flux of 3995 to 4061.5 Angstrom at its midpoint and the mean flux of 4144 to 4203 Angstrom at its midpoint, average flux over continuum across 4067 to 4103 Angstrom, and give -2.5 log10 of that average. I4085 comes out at 0.07 mag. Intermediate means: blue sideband 4.95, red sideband 4.85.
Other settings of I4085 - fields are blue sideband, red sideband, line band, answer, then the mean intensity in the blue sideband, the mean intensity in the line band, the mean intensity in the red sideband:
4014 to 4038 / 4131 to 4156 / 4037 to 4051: 0.042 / 5.09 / 4.85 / 4.75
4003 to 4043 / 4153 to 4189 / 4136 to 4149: 0.052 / 5.02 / 4.69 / 4.9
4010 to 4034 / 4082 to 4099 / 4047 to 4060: 0.003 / 5.08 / 4.88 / 4.69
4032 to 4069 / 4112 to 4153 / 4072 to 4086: 0.039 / 4.88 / 4.69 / 4.84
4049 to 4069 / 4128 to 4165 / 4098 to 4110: 0.158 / 4.87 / 4.19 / 4.83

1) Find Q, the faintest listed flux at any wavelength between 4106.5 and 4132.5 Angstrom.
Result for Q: 4.399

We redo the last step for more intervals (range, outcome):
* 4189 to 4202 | 4.683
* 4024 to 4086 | 4.558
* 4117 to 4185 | 4.528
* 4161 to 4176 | 4.548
